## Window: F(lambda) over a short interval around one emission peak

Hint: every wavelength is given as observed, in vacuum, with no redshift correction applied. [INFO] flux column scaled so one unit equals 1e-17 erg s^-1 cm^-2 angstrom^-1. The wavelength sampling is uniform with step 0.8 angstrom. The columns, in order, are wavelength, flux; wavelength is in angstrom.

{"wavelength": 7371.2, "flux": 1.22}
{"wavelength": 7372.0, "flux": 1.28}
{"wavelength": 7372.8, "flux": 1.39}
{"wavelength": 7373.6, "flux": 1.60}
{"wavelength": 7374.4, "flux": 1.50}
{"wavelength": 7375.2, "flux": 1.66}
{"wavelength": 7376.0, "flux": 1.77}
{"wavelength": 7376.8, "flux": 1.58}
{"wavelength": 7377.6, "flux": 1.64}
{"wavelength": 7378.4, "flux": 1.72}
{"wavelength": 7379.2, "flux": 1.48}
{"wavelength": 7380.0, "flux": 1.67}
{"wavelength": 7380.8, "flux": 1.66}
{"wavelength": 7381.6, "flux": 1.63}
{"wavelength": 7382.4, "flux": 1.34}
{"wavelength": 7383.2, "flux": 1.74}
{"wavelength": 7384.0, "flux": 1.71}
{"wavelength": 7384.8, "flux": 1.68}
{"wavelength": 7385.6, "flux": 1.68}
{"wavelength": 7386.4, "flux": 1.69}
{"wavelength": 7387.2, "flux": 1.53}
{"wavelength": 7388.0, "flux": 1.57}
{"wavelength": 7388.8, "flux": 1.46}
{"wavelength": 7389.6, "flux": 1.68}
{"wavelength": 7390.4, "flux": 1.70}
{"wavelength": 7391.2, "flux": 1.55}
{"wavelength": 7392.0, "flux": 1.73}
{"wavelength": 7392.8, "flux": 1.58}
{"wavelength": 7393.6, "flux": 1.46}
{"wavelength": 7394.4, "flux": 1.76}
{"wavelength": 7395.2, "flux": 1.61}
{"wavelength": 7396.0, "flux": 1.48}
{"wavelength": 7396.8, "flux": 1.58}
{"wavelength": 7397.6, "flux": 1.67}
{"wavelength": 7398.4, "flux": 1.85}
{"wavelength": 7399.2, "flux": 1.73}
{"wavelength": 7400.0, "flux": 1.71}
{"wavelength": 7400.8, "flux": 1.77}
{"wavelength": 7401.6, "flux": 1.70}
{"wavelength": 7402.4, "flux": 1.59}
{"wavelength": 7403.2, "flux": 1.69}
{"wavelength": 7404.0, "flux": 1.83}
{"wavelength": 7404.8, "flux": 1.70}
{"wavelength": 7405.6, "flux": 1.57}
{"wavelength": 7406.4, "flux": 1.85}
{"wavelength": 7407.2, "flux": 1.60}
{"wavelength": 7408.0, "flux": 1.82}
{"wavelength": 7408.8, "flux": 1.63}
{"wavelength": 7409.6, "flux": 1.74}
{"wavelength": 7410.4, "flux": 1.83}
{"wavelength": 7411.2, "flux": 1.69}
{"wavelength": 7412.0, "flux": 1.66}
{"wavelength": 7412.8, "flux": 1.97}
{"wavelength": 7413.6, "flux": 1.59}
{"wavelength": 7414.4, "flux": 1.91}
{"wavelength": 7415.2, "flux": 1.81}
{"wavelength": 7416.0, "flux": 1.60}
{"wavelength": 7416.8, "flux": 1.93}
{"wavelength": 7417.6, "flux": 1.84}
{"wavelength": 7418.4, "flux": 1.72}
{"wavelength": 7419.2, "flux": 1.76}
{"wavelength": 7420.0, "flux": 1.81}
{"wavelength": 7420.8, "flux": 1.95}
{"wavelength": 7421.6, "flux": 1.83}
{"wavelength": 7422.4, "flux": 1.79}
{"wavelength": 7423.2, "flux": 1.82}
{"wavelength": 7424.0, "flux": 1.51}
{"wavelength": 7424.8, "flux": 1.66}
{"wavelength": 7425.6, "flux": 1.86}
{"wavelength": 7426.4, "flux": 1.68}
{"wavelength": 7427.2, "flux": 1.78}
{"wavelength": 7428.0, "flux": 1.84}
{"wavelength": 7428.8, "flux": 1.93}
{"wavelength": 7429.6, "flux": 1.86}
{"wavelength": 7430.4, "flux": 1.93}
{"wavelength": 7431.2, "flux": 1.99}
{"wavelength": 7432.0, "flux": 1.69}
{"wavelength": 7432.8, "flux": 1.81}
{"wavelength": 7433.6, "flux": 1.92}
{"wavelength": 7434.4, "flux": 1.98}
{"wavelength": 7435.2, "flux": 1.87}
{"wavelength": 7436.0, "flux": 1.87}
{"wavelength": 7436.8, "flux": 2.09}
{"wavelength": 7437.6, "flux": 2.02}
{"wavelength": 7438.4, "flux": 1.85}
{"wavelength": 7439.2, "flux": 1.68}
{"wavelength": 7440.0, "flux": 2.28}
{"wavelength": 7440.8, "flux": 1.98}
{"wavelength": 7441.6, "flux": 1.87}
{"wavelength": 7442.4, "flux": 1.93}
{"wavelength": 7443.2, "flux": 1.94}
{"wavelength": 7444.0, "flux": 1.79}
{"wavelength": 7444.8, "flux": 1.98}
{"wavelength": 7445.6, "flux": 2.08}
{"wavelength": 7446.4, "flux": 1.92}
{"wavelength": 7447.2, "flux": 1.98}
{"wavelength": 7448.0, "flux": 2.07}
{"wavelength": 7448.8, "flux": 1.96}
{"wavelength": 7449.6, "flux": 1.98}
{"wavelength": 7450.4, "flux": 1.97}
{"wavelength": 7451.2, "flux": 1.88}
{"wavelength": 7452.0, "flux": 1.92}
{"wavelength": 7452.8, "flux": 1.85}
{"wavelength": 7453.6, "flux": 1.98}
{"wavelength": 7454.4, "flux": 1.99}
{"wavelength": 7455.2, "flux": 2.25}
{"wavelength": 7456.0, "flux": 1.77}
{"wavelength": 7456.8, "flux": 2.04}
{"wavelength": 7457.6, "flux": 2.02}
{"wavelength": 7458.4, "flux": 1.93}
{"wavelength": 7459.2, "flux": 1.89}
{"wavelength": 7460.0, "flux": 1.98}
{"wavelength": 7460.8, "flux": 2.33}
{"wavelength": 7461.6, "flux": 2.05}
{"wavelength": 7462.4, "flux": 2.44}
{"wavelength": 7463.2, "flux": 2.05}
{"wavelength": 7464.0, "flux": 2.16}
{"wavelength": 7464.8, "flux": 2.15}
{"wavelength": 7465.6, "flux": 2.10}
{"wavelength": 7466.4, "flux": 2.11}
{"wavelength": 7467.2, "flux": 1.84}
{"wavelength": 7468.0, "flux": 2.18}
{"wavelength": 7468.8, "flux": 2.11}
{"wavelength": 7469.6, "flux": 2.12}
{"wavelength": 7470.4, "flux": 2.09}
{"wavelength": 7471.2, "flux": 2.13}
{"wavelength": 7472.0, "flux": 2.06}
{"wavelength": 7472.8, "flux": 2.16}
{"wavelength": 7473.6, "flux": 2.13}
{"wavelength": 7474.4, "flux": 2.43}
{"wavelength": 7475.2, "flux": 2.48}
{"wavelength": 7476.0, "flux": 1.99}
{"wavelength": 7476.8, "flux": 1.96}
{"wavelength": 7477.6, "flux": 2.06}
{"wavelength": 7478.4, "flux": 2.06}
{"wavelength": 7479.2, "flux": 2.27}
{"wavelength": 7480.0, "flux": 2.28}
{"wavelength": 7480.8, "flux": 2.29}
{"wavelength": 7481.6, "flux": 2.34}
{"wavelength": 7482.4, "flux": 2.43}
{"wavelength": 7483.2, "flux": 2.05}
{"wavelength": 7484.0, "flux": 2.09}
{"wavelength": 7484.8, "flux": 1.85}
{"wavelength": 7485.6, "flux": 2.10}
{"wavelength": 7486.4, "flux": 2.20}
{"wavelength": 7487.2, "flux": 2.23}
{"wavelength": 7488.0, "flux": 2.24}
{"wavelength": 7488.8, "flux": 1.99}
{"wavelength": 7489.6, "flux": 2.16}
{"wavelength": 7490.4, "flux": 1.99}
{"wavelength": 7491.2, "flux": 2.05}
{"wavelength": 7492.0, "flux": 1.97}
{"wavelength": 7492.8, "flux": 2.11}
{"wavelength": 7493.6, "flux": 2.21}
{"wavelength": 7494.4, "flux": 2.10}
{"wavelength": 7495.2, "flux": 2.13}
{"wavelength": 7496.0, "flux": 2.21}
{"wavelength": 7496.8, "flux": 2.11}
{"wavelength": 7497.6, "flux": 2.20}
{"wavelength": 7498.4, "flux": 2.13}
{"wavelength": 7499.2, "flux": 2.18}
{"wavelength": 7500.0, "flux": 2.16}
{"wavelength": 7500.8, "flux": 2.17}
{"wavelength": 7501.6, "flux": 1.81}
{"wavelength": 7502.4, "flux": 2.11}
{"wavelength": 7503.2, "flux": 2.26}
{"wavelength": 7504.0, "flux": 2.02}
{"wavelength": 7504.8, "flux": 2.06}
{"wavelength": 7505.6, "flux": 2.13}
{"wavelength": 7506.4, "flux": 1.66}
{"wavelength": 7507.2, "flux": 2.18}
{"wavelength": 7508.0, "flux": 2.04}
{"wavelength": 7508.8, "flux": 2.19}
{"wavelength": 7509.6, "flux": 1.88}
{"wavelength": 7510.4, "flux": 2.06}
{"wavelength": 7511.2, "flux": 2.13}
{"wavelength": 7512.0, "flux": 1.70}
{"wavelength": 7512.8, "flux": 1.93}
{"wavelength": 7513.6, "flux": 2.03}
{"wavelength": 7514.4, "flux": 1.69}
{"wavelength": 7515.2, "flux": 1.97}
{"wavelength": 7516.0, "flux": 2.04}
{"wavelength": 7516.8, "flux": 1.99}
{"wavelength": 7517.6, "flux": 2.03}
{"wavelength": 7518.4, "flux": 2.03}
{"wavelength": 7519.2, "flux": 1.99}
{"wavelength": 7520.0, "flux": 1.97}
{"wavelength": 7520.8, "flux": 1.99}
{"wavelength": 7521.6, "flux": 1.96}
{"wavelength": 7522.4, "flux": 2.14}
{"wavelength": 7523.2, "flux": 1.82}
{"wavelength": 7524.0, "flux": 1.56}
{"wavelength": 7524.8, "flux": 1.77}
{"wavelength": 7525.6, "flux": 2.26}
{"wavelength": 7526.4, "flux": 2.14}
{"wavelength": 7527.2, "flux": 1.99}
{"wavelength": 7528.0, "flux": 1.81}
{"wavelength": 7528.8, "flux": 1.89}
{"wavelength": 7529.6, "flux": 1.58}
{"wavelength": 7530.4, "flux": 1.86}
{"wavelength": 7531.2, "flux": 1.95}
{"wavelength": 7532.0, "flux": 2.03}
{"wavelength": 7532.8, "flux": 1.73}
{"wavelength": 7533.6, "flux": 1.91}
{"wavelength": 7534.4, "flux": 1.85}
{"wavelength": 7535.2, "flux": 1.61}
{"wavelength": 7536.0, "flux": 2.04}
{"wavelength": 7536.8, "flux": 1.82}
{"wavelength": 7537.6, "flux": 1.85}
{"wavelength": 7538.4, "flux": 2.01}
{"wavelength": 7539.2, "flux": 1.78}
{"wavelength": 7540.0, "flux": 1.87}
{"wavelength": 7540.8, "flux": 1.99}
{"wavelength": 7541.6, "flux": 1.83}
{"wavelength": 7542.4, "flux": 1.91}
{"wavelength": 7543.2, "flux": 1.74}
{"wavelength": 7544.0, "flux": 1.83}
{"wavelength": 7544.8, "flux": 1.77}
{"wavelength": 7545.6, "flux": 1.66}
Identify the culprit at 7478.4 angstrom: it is Mg II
